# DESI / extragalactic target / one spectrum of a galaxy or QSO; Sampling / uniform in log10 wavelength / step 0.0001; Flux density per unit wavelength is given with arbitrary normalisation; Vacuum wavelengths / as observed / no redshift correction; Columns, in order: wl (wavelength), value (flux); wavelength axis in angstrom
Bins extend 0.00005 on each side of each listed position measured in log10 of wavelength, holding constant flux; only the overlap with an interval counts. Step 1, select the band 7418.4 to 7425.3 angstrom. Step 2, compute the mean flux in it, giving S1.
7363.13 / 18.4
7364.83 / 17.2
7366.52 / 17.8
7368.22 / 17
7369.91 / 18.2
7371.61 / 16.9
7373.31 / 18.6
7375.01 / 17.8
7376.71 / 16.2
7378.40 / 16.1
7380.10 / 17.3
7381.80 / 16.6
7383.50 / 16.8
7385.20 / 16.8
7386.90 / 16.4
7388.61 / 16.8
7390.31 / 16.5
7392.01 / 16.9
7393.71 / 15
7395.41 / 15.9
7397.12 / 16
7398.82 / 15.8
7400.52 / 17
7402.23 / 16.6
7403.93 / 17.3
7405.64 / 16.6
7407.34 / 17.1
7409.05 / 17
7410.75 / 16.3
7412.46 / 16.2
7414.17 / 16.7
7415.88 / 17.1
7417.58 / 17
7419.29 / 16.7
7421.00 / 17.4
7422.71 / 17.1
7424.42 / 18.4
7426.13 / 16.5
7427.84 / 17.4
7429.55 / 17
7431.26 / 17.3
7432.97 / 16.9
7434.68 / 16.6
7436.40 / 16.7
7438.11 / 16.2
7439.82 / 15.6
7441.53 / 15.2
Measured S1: 17.4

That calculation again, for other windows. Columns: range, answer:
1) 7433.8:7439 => 16.5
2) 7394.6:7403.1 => 16.3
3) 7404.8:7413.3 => 16.6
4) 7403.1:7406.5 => 17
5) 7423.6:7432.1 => 17.3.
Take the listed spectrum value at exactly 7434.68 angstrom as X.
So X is 16.6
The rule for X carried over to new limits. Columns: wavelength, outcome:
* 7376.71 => 16.2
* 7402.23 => 16.6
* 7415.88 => 17.1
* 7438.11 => 16.2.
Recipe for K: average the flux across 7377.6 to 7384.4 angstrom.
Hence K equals 16.7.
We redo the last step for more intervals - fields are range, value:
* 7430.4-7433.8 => 17.1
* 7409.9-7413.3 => 16.2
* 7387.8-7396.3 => 16.2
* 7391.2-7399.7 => 15.9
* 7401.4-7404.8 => 16.9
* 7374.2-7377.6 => 17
